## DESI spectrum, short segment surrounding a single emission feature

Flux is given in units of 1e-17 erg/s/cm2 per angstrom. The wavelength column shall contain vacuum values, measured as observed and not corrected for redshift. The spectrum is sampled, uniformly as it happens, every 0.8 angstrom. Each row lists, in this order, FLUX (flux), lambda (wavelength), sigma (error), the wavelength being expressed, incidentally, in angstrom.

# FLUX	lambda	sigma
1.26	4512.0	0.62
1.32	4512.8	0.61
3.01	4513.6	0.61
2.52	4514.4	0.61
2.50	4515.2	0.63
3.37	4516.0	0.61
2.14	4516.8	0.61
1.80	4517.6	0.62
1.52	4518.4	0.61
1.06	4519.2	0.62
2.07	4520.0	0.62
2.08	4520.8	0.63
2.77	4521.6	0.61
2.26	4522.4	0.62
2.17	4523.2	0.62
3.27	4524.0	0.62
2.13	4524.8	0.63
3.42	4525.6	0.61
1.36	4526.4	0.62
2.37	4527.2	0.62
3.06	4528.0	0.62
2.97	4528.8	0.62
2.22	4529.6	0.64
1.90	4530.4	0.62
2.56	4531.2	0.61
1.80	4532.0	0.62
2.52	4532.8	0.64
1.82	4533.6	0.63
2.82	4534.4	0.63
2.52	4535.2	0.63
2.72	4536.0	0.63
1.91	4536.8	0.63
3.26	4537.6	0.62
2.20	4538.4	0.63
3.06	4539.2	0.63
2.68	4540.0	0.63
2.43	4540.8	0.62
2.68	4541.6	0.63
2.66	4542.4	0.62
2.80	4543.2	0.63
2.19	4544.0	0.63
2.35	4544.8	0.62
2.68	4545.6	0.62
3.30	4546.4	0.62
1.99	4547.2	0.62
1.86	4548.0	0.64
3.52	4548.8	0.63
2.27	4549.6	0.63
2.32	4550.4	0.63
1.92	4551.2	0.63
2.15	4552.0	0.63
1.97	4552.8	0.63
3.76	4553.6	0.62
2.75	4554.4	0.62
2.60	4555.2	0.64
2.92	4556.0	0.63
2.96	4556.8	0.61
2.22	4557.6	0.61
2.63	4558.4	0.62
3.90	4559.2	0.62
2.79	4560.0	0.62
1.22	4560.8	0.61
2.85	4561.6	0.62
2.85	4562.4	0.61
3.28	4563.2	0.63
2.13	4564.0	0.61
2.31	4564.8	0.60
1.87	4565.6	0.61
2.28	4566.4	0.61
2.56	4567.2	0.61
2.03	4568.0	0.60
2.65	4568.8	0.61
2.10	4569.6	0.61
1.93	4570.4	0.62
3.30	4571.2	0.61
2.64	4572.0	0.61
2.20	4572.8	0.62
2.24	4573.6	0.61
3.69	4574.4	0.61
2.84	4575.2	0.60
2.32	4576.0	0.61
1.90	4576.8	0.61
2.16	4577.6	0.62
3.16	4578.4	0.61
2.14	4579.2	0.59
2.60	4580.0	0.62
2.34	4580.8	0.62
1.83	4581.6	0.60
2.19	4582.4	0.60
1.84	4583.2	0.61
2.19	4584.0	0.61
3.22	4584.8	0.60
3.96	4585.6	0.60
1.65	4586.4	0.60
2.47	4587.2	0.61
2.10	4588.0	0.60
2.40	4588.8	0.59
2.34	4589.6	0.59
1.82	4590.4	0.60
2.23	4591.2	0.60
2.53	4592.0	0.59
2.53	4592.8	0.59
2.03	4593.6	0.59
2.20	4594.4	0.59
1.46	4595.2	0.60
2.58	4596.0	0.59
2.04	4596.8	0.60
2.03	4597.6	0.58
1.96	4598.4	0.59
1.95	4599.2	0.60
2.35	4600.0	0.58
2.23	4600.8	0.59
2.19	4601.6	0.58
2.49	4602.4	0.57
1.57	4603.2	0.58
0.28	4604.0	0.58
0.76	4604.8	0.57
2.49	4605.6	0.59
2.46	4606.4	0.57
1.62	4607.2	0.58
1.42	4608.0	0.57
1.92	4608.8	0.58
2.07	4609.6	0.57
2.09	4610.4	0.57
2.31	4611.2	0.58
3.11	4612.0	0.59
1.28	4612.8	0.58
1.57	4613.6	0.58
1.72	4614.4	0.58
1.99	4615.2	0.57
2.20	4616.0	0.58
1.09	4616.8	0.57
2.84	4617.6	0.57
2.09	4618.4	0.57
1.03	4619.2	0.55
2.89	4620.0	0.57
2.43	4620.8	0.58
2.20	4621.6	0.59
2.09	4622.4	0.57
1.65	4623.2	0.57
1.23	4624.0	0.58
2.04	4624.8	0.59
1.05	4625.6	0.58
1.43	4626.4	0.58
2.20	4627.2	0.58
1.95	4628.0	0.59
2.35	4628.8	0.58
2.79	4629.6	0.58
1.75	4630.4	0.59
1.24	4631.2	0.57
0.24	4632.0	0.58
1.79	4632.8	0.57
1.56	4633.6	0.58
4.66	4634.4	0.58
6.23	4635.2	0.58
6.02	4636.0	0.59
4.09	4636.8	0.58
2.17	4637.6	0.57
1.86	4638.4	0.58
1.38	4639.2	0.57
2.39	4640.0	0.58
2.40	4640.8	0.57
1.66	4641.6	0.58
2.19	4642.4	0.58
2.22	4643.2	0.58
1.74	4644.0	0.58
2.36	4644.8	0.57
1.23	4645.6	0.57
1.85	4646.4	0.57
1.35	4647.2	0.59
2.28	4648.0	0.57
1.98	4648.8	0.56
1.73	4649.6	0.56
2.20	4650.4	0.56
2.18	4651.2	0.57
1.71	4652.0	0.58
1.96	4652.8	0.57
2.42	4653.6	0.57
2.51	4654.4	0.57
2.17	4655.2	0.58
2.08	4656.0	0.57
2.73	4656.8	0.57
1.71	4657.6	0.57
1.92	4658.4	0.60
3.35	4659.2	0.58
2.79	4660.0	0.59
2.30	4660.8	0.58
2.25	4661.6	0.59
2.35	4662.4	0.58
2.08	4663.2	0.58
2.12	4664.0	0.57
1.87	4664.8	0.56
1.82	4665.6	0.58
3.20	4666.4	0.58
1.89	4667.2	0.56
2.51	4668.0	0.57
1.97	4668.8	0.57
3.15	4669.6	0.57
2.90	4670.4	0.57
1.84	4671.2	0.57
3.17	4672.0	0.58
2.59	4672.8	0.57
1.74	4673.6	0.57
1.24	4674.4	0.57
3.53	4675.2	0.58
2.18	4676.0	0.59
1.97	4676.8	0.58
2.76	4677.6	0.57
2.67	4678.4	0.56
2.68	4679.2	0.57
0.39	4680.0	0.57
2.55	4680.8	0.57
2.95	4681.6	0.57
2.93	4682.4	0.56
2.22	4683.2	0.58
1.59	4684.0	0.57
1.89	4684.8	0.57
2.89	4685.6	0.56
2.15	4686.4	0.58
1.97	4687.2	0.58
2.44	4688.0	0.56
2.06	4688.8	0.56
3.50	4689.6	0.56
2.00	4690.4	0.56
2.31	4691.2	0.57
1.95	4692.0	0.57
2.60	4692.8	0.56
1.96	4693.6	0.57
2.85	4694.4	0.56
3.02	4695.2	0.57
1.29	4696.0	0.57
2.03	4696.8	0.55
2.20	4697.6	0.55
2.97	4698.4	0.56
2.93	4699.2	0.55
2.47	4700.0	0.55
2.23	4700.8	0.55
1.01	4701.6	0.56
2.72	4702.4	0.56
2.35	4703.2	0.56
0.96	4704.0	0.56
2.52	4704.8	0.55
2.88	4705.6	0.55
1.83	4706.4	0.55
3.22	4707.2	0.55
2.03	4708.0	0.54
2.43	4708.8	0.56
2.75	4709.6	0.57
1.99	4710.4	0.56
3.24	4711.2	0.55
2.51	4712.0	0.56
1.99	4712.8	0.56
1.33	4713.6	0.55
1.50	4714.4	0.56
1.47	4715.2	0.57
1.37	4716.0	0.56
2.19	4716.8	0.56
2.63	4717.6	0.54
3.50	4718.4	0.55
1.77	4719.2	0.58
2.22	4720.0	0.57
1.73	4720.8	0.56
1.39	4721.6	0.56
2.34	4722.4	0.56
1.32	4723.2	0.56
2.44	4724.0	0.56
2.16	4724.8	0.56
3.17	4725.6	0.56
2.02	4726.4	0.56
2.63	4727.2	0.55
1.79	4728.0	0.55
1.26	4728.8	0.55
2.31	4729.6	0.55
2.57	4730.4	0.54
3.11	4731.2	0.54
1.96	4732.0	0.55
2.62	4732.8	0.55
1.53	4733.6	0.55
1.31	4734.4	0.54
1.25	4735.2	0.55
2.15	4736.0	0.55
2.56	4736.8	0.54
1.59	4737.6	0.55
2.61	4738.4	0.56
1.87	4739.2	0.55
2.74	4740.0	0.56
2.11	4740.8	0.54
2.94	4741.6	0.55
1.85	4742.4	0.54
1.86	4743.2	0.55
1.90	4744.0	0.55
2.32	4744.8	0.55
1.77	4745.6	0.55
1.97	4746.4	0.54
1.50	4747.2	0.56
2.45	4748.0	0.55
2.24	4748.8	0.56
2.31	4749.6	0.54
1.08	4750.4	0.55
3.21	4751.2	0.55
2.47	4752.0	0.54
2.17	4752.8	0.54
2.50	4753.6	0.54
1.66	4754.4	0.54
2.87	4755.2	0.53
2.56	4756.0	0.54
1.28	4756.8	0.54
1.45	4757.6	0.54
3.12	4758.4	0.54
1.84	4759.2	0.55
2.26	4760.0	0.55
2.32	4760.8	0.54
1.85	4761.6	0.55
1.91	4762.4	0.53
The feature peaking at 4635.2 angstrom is H-gamma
